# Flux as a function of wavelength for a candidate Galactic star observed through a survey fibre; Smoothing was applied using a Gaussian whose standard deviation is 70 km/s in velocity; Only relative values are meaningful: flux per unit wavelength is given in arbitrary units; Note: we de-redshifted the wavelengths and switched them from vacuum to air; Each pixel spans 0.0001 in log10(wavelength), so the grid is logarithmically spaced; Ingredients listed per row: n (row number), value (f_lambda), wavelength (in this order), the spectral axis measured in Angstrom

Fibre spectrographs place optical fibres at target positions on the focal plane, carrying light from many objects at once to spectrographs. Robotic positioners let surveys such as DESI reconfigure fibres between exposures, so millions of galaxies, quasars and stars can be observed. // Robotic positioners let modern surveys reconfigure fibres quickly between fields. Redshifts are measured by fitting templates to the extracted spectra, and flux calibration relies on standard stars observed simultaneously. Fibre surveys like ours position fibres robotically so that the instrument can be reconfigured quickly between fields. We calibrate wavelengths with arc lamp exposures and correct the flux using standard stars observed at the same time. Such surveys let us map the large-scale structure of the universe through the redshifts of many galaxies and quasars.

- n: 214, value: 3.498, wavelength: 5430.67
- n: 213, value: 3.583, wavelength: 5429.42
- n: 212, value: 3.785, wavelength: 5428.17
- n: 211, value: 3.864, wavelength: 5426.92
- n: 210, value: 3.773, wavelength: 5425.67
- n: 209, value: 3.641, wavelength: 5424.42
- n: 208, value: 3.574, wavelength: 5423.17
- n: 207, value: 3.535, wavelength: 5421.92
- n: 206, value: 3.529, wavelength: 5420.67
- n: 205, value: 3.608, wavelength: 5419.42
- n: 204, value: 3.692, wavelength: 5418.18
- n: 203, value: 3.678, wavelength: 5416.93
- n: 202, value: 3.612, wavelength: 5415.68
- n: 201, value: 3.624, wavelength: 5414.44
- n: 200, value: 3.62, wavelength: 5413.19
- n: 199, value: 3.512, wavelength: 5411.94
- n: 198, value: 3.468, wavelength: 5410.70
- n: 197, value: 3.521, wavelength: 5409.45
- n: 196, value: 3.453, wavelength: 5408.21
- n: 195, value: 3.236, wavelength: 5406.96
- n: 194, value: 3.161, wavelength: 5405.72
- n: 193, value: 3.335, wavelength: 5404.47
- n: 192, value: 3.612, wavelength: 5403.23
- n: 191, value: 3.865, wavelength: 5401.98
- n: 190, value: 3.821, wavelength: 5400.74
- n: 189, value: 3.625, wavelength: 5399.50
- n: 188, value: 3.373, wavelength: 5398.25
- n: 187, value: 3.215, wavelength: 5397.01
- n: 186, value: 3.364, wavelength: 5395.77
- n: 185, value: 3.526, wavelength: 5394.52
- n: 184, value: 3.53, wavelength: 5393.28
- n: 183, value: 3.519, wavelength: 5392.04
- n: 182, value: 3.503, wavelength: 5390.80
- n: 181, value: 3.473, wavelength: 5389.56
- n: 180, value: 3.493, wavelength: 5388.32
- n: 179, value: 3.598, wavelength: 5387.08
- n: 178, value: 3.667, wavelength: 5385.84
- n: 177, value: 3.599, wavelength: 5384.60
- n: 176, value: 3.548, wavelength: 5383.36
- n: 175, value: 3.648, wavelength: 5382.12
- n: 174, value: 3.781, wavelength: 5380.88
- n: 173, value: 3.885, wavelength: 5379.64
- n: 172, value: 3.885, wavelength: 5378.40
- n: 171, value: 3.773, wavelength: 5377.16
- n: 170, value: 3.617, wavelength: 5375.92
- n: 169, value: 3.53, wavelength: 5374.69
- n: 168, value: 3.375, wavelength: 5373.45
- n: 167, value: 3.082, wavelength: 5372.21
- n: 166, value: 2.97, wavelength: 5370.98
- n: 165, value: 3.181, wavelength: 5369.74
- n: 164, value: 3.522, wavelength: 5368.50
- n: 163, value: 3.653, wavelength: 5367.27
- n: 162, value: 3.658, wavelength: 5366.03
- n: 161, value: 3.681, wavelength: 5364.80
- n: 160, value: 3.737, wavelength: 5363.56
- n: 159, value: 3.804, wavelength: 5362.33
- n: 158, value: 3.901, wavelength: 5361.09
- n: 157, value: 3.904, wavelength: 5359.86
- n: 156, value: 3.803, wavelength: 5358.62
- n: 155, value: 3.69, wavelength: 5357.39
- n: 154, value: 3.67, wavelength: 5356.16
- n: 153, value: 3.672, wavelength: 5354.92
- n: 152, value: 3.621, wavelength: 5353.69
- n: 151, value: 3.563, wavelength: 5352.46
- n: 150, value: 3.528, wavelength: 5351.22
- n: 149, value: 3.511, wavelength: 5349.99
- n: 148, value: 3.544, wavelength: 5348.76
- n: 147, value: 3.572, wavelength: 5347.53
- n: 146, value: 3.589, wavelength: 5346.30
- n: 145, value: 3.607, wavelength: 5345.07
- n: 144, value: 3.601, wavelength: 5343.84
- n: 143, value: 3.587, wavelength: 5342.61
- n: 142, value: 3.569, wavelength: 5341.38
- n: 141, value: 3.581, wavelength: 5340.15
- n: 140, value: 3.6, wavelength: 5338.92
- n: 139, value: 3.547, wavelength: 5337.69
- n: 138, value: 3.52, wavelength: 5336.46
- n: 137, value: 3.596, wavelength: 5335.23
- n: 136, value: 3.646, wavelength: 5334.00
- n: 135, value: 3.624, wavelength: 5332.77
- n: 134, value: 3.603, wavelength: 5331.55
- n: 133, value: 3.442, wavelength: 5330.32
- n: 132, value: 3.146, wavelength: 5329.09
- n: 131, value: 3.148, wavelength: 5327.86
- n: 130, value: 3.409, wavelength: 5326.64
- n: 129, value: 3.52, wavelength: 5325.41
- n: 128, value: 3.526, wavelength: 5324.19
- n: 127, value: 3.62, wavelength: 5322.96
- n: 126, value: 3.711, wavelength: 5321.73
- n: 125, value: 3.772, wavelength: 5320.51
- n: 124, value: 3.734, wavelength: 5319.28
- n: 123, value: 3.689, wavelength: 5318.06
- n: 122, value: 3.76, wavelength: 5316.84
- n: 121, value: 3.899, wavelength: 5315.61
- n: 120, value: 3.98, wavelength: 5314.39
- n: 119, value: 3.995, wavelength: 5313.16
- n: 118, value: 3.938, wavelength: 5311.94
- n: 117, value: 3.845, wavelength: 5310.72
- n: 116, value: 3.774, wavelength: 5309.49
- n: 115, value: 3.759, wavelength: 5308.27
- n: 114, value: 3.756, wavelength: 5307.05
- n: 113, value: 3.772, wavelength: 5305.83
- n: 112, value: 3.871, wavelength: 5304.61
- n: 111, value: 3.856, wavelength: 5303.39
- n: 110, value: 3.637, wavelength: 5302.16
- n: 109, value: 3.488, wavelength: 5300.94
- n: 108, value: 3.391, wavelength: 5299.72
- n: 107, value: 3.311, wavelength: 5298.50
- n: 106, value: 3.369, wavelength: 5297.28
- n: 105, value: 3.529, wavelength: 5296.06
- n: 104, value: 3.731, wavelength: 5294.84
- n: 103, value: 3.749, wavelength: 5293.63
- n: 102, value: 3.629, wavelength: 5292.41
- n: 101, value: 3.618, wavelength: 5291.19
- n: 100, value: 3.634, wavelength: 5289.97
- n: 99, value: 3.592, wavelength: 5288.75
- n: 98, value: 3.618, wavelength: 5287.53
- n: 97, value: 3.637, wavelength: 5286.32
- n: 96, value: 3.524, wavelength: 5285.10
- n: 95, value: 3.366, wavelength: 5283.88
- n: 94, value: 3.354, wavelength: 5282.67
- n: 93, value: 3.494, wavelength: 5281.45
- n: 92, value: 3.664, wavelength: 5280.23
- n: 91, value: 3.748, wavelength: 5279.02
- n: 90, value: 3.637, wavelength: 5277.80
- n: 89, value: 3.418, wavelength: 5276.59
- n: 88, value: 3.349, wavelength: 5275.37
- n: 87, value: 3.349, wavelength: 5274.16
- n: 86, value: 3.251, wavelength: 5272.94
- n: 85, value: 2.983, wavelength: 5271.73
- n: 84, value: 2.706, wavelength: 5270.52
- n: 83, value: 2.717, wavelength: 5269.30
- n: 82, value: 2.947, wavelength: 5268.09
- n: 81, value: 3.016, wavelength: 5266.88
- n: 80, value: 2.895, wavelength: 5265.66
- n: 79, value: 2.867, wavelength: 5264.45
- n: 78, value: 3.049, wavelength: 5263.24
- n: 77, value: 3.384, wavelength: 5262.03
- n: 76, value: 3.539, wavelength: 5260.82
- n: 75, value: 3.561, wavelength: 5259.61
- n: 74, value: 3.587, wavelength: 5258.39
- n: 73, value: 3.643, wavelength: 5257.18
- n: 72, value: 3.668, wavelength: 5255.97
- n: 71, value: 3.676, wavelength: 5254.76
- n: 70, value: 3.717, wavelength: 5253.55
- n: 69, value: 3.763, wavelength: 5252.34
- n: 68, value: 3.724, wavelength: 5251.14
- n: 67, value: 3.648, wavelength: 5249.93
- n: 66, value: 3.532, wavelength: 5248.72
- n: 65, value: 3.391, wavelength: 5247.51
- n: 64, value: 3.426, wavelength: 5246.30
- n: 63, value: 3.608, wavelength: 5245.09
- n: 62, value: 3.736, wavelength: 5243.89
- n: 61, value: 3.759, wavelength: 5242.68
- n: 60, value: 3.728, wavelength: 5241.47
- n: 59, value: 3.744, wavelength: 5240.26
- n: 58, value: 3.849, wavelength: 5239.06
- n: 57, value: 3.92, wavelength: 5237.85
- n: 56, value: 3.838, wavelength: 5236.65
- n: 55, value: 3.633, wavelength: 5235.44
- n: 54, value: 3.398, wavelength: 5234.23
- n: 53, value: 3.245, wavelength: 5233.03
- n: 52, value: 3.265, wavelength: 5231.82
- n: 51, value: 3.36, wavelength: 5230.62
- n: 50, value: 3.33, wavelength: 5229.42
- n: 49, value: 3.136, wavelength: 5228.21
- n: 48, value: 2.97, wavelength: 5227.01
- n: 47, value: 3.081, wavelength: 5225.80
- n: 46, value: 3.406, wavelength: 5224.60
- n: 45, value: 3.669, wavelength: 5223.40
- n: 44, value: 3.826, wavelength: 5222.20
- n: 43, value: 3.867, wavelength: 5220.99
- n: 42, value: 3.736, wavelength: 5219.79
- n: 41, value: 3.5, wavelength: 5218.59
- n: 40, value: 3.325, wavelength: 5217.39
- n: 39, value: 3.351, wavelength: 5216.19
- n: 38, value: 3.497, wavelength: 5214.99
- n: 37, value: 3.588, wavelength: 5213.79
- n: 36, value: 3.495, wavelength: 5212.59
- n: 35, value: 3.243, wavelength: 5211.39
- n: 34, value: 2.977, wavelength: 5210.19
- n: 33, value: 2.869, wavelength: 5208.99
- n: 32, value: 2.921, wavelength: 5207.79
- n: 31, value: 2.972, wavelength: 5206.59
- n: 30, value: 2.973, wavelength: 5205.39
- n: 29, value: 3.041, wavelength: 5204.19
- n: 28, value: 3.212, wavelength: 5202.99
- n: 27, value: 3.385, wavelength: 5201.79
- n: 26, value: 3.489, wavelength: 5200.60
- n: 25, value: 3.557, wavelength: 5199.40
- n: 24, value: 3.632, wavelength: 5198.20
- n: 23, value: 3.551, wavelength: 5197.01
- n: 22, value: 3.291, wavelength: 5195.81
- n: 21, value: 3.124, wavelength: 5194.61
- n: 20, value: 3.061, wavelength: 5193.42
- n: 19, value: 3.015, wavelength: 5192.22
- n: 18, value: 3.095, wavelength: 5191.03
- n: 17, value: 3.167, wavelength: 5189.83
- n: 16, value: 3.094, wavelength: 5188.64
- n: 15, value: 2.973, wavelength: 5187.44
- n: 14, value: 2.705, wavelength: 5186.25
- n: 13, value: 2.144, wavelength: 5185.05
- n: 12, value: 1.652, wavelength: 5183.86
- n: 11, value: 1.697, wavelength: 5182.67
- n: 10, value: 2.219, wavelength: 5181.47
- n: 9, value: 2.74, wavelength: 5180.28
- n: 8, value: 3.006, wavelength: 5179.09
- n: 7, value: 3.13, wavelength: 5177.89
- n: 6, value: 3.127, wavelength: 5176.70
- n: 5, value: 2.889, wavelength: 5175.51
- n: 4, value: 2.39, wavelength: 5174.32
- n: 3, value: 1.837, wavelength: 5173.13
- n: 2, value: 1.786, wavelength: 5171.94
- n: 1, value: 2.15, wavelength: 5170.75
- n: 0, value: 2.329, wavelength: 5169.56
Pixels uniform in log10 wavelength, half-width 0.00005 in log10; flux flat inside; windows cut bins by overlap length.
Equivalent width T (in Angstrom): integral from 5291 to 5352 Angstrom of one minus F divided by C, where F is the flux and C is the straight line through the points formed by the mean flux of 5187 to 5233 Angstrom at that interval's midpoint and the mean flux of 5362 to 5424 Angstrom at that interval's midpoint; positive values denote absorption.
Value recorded -3.2 Angstrom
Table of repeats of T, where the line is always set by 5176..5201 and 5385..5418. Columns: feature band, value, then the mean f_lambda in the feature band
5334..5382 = -2.9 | 3.6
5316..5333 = -1.3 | 3.55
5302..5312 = -1.7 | 3.8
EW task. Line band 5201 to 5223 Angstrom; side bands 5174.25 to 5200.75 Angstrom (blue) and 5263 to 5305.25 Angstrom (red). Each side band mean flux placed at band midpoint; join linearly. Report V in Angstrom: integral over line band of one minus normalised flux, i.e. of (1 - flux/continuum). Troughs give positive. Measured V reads -2.14 Angstrom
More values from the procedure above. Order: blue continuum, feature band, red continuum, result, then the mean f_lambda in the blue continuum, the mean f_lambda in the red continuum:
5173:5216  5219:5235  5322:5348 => -1.6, 2.98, 3.53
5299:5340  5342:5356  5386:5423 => 0.1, 3.65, 3.52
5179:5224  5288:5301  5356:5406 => -0.7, 3.13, 3.58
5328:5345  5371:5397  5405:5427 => 0.0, 3.53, 3.55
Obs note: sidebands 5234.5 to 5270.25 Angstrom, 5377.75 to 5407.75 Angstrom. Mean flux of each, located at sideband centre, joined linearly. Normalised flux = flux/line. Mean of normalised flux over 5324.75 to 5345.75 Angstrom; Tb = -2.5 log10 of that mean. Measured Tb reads 0.00 mag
